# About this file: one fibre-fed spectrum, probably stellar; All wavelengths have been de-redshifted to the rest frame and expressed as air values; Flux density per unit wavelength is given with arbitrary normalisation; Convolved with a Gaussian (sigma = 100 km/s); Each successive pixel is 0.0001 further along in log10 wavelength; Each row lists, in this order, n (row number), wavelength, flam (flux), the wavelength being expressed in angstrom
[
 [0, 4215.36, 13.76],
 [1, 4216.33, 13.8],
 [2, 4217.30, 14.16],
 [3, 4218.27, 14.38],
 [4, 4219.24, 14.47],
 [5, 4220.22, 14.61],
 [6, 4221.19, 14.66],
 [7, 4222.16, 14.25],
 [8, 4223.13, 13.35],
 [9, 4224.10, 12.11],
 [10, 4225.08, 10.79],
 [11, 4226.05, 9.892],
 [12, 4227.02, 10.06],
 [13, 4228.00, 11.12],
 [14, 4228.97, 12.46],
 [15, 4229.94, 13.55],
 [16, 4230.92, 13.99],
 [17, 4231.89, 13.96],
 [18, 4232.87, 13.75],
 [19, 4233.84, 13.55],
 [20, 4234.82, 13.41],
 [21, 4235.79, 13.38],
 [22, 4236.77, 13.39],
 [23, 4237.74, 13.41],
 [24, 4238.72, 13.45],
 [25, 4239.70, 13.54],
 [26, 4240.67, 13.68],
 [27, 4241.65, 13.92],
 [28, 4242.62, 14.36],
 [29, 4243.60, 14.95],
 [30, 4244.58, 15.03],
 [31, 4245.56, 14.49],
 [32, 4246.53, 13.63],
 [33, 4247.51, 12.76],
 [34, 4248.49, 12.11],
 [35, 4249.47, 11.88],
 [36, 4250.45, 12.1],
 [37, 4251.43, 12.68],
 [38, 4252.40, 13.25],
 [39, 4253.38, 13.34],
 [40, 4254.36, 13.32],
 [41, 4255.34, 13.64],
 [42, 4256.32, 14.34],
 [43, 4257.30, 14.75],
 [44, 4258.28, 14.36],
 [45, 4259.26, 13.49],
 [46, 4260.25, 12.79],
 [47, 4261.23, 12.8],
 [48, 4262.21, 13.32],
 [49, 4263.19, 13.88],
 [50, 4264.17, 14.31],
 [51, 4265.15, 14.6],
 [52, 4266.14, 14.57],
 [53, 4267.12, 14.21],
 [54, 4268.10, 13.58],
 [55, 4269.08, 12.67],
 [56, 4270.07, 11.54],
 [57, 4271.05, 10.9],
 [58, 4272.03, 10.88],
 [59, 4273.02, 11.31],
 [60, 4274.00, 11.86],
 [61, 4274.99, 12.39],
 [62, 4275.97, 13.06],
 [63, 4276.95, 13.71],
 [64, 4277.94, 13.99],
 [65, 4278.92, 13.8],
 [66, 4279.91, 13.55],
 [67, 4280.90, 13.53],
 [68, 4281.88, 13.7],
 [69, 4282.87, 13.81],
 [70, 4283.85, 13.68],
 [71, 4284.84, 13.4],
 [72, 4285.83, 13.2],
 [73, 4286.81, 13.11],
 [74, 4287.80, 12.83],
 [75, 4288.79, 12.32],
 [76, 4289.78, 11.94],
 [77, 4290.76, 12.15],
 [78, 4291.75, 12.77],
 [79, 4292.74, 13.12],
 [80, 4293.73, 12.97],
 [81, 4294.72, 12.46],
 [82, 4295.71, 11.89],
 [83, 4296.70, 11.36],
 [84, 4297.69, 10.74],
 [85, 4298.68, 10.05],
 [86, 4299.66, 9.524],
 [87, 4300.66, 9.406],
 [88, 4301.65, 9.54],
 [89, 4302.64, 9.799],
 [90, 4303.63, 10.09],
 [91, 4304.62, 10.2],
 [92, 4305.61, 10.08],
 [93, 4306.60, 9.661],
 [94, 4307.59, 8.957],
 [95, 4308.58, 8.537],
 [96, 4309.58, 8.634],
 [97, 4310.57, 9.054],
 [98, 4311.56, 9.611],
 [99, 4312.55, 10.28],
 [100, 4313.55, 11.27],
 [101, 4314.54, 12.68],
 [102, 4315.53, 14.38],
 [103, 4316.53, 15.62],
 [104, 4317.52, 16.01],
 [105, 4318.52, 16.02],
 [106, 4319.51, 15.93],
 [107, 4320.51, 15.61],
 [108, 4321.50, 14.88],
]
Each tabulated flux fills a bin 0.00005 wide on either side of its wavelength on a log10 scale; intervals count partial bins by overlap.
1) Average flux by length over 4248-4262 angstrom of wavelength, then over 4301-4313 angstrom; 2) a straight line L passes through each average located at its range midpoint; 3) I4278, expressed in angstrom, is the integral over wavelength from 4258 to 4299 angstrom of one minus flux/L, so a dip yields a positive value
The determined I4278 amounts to -4.83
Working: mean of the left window 13.2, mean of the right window 9.54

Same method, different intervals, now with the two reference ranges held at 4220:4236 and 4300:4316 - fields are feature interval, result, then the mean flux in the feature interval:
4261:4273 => -1.58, 13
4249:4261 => -1.41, 13.3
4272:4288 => -2.96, 13.1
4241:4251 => -1.05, 13.5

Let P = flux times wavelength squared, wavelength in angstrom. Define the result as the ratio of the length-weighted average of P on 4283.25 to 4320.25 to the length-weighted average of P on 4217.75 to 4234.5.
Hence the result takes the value 0.94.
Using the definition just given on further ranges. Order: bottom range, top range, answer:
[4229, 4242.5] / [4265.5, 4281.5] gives 0.96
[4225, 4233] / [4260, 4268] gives 1.16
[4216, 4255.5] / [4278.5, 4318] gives 0.91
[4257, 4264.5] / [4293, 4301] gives 0.83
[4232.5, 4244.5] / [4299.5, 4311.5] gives 0.71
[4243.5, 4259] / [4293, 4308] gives 0.80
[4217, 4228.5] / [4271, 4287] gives 1.04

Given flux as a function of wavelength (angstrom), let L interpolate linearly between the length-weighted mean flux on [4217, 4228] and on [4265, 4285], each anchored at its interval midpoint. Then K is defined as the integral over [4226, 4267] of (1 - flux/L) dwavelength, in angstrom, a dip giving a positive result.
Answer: -1.45 angstrom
